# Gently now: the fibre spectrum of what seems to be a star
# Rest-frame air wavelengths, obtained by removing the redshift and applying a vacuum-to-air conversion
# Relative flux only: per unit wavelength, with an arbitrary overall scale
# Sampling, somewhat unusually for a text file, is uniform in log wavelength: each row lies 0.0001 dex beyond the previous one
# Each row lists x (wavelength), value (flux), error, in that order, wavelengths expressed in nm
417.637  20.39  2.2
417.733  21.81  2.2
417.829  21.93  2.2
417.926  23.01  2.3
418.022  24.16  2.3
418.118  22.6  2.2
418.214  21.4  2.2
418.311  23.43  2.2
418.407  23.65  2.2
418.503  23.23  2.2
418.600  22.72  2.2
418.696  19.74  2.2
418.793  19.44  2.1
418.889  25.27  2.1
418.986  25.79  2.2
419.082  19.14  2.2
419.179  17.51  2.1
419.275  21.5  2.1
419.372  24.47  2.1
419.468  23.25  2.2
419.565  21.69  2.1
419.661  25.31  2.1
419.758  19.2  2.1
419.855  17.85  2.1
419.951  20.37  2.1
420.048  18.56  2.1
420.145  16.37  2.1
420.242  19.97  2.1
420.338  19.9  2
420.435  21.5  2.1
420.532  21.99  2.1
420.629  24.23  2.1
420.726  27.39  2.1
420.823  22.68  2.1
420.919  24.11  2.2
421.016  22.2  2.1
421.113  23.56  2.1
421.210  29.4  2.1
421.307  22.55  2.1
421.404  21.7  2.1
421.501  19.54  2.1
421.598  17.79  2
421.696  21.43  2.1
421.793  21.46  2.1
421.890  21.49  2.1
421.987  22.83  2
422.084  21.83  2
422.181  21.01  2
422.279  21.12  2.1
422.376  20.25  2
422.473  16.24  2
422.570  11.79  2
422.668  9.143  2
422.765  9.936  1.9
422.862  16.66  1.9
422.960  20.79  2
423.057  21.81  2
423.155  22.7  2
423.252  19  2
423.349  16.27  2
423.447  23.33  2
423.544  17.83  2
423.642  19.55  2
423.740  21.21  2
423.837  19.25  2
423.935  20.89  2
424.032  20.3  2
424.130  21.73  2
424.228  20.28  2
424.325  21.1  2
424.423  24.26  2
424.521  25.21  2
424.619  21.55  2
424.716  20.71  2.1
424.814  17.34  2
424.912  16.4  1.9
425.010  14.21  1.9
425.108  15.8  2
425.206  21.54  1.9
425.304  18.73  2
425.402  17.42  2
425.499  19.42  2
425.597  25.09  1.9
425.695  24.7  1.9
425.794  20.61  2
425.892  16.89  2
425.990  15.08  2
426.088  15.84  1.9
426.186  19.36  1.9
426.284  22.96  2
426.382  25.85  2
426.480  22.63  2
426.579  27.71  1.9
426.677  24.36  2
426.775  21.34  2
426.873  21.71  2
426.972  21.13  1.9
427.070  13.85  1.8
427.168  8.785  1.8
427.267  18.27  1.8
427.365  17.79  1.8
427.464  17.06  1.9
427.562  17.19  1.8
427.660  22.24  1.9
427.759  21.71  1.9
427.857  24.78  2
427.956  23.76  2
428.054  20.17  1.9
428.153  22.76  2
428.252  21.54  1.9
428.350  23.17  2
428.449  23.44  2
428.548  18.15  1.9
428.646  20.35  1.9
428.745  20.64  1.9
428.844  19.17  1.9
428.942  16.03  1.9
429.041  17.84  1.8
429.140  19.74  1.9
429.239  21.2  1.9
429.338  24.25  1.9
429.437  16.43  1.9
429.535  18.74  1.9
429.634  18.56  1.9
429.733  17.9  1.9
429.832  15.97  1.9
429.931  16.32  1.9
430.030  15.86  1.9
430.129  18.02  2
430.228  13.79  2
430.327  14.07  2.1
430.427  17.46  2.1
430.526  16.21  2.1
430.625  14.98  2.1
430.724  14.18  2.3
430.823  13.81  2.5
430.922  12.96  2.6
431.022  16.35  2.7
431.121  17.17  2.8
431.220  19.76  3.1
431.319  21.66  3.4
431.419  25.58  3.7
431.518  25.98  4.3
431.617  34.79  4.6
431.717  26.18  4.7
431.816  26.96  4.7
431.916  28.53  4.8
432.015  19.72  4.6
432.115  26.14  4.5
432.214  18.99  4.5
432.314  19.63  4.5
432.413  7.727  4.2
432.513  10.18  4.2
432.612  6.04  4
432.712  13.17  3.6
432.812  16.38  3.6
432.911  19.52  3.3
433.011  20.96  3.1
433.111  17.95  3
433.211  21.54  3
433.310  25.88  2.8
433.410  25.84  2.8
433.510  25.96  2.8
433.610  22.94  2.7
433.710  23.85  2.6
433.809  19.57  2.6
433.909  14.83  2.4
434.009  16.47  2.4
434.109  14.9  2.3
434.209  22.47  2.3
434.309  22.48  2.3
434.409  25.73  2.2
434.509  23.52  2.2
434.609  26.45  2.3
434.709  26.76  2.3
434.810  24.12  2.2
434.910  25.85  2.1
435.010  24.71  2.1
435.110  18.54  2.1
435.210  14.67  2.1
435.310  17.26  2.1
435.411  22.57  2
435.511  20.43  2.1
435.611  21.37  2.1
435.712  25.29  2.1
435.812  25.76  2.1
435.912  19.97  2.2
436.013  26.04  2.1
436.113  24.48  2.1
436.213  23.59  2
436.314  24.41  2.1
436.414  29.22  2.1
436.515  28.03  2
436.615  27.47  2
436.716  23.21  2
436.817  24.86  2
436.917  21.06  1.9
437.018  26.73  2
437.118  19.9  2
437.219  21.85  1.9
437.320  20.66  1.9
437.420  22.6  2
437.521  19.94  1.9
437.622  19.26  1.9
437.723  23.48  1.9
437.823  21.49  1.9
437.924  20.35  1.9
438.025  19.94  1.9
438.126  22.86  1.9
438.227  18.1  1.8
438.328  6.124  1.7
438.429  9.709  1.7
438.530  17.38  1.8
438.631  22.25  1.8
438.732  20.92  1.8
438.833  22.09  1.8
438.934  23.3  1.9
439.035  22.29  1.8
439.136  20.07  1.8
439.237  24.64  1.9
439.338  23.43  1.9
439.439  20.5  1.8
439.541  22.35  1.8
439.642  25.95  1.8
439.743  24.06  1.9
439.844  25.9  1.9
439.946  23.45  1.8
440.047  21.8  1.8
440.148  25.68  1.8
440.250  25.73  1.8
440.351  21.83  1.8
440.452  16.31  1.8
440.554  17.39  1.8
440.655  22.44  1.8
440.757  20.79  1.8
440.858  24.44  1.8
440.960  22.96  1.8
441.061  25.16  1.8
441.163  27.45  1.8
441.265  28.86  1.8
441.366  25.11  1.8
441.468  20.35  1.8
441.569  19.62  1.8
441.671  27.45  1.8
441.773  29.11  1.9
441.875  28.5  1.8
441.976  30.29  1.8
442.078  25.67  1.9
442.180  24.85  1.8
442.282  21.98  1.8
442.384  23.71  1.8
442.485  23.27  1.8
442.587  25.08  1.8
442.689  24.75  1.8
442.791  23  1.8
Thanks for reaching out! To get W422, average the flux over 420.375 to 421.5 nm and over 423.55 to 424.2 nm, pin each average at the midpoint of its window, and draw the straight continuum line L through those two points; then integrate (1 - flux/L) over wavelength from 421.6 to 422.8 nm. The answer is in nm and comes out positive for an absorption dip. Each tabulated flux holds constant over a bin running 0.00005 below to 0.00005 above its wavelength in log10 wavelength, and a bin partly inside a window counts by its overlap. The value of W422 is 0.21 nm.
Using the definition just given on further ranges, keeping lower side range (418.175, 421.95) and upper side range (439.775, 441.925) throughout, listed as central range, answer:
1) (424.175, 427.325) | 0.34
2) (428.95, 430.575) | 0.37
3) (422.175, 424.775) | 0.33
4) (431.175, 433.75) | 0.20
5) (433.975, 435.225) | 0.05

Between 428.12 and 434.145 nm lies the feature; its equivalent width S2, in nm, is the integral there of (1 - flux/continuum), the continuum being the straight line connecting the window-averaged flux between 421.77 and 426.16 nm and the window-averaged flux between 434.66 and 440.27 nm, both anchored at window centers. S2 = 0.46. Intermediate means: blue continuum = 19.3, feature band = 19.3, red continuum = 22.2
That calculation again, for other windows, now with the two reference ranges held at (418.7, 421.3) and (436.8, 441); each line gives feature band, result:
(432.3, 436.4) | 0.13 nm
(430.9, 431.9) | -0.07 nm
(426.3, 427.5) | 0.09 nm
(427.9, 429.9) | 0.16 nm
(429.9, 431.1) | 0.35 nm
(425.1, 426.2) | 0.12 nm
